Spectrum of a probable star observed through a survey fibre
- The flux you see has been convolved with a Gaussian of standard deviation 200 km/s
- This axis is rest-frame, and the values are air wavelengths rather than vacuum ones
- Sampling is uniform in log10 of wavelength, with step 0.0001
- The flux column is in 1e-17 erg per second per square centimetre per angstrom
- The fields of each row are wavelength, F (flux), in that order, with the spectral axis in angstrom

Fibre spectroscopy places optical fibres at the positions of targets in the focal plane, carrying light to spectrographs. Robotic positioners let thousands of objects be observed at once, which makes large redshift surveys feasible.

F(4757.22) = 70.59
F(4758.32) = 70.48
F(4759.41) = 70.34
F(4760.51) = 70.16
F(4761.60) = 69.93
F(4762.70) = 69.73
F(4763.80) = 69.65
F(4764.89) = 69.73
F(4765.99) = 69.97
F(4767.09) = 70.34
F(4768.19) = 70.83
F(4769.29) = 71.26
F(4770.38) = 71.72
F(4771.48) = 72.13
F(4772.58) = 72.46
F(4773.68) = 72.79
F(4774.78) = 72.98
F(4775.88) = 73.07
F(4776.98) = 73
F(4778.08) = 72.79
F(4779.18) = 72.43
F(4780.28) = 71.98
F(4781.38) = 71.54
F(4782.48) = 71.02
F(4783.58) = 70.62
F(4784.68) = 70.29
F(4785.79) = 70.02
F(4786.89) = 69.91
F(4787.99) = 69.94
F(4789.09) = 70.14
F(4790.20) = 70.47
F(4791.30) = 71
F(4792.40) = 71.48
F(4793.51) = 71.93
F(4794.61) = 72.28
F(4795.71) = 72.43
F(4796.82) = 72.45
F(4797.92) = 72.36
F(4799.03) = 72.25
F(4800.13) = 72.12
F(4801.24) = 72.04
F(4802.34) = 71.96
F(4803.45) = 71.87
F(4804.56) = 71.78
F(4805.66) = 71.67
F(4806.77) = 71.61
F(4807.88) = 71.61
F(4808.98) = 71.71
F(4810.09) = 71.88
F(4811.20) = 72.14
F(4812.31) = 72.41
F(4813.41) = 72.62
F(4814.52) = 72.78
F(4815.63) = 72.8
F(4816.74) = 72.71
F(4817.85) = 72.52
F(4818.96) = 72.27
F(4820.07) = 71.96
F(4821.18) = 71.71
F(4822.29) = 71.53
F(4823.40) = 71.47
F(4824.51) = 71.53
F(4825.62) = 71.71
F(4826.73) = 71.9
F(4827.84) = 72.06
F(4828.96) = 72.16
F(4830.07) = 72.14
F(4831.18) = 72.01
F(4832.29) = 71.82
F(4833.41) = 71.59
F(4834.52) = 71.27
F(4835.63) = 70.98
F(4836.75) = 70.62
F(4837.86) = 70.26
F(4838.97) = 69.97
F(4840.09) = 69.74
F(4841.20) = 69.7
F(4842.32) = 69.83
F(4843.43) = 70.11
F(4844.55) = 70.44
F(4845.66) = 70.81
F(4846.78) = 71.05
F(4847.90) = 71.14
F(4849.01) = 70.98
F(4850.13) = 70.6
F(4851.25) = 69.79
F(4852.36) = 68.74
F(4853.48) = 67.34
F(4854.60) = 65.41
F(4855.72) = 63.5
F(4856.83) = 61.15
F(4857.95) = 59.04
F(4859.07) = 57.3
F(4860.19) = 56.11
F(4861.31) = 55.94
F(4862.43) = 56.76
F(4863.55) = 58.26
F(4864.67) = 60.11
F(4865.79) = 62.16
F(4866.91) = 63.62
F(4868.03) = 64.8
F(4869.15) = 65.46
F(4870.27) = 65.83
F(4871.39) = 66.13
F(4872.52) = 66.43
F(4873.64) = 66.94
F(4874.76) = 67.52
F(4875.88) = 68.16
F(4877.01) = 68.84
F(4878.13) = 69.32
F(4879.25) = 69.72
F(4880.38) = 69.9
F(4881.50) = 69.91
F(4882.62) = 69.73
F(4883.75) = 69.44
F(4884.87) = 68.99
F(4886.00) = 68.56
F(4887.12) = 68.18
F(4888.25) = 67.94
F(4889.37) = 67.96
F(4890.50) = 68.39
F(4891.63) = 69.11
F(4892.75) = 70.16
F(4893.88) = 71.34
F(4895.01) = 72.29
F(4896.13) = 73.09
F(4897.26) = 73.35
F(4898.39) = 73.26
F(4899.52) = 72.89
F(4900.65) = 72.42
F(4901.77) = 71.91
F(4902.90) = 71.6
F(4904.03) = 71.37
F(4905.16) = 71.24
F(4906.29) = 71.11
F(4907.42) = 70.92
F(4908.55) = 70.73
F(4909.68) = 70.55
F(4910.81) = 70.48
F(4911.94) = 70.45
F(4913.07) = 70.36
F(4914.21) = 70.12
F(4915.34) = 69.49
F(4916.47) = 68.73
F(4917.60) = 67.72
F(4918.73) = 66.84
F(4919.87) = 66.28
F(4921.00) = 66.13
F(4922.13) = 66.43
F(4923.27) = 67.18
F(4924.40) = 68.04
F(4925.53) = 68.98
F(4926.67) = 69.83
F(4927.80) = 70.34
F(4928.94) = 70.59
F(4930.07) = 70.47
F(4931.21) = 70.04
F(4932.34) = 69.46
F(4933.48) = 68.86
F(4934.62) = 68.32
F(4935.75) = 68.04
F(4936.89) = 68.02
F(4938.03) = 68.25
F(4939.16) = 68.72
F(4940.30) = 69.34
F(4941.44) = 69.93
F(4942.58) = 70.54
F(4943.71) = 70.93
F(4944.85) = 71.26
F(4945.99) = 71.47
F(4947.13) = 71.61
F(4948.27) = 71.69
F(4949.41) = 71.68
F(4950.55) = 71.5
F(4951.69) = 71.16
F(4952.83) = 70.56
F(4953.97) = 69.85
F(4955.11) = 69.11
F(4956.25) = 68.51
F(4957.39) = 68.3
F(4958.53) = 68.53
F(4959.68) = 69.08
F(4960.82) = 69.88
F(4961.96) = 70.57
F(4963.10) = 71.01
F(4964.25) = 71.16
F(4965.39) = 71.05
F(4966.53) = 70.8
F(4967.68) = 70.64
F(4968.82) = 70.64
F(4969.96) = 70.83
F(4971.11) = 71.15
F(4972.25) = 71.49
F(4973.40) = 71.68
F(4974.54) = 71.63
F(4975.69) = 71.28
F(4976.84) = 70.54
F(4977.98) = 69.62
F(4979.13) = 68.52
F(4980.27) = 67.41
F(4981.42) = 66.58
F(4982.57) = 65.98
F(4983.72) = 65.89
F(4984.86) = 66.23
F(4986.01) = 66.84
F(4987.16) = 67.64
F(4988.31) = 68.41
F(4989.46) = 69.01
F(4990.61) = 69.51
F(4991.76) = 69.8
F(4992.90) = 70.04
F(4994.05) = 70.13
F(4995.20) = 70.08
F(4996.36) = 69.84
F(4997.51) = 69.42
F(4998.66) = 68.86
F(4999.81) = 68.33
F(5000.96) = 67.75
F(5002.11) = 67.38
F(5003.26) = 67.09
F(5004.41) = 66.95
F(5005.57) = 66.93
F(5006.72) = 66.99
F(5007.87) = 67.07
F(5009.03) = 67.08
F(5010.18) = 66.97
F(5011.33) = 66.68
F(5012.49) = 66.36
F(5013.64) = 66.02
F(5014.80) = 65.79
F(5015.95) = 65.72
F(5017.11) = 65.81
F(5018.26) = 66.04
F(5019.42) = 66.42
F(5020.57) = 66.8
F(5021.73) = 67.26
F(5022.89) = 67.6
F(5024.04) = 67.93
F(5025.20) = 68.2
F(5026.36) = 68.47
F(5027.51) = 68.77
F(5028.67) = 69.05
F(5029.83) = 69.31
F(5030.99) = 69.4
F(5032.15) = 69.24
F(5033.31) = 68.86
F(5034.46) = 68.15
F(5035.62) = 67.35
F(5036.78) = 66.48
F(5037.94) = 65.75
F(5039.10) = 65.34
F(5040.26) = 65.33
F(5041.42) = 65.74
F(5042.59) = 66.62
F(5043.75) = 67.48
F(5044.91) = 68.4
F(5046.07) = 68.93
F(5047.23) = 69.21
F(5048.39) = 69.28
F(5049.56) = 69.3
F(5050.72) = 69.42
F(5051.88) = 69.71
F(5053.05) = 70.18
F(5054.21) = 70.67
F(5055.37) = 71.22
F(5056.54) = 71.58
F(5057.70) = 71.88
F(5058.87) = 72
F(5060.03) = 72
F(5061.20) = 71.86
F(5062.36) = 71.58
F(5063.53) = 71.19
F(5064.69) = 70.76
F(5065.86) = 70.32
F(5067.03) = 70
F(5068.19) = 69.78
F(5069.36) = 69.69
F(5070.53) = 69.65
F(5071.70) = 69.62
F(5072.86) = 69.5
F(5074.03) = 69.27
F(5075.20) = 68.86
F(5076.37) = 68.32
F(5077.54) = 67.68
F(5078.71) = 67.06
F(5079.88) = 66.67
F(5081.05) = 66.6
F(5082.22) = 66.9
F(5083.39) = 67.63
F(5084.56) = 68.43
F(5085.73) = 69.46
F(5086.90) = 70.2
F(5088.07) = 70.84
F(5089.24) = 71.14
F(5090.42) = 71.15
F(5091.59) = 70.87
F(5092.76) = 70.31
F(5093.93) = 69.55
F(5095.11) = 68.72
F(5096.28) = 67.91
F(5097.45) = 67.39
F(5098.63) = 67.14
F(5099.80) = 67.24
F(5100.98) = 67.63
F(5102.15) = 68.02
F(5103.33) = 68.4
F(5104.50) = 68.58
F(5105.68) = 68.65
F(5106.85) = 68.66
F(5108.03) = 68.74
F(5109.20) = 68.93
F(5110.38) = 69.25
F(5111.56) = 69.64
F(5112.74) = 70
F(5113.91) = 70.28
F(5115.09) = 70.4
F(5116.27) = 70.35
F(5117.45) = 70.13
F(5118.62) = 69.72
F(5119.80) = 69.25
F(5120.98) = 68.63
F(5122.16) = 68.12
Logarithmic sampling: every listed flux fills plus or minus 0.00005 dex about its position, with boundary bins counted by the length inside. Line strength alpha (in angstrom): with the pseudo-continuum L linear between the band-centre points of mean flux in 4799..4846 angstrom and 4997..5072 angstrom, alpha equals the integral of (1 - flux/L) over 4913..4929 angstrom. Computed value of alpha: 0.40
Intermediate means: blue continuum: 71.6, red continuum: 68.4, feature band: 68.3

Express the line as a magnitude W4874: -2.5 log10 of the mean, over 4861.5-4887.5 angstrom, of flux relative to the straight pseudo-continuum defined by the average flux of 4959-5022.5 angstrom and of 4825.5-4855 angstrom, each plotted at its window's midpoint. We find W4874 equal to 0.06 mag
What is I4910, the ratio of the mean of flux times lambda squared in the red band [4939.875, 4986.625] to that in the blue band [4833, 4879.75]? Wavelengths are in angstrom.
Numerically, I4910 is 1.10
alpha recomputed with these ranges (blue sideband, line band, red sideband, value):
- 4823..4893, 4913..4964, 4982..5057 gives -1.19 angstrom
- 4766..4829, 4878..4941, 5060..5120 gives 0.99 angstrom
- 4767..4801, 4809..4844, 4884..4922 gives -0.23 angstrom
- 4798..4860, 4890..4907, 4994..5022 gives -0.59 angstrom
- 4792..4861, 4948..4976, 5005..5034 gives -0.93 angstrom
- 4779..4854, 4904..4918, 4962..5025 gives -0.09 angstrom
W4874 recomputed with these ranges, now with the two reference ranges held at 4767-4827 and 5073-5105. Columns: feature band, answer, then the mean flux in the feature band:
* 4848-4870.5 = 0.13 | 63.3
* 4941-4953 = -0.02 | 71.2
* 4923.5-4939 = 0.02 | 69.1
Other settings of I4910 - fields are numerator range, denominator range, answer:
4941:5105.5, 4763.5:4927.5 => 1.06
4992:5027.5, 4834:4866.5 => 1.09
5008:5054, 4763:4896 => 1.05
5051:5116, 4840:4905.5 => 1.12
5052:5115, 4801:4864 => 1.11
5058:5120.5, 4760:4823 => 1.09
